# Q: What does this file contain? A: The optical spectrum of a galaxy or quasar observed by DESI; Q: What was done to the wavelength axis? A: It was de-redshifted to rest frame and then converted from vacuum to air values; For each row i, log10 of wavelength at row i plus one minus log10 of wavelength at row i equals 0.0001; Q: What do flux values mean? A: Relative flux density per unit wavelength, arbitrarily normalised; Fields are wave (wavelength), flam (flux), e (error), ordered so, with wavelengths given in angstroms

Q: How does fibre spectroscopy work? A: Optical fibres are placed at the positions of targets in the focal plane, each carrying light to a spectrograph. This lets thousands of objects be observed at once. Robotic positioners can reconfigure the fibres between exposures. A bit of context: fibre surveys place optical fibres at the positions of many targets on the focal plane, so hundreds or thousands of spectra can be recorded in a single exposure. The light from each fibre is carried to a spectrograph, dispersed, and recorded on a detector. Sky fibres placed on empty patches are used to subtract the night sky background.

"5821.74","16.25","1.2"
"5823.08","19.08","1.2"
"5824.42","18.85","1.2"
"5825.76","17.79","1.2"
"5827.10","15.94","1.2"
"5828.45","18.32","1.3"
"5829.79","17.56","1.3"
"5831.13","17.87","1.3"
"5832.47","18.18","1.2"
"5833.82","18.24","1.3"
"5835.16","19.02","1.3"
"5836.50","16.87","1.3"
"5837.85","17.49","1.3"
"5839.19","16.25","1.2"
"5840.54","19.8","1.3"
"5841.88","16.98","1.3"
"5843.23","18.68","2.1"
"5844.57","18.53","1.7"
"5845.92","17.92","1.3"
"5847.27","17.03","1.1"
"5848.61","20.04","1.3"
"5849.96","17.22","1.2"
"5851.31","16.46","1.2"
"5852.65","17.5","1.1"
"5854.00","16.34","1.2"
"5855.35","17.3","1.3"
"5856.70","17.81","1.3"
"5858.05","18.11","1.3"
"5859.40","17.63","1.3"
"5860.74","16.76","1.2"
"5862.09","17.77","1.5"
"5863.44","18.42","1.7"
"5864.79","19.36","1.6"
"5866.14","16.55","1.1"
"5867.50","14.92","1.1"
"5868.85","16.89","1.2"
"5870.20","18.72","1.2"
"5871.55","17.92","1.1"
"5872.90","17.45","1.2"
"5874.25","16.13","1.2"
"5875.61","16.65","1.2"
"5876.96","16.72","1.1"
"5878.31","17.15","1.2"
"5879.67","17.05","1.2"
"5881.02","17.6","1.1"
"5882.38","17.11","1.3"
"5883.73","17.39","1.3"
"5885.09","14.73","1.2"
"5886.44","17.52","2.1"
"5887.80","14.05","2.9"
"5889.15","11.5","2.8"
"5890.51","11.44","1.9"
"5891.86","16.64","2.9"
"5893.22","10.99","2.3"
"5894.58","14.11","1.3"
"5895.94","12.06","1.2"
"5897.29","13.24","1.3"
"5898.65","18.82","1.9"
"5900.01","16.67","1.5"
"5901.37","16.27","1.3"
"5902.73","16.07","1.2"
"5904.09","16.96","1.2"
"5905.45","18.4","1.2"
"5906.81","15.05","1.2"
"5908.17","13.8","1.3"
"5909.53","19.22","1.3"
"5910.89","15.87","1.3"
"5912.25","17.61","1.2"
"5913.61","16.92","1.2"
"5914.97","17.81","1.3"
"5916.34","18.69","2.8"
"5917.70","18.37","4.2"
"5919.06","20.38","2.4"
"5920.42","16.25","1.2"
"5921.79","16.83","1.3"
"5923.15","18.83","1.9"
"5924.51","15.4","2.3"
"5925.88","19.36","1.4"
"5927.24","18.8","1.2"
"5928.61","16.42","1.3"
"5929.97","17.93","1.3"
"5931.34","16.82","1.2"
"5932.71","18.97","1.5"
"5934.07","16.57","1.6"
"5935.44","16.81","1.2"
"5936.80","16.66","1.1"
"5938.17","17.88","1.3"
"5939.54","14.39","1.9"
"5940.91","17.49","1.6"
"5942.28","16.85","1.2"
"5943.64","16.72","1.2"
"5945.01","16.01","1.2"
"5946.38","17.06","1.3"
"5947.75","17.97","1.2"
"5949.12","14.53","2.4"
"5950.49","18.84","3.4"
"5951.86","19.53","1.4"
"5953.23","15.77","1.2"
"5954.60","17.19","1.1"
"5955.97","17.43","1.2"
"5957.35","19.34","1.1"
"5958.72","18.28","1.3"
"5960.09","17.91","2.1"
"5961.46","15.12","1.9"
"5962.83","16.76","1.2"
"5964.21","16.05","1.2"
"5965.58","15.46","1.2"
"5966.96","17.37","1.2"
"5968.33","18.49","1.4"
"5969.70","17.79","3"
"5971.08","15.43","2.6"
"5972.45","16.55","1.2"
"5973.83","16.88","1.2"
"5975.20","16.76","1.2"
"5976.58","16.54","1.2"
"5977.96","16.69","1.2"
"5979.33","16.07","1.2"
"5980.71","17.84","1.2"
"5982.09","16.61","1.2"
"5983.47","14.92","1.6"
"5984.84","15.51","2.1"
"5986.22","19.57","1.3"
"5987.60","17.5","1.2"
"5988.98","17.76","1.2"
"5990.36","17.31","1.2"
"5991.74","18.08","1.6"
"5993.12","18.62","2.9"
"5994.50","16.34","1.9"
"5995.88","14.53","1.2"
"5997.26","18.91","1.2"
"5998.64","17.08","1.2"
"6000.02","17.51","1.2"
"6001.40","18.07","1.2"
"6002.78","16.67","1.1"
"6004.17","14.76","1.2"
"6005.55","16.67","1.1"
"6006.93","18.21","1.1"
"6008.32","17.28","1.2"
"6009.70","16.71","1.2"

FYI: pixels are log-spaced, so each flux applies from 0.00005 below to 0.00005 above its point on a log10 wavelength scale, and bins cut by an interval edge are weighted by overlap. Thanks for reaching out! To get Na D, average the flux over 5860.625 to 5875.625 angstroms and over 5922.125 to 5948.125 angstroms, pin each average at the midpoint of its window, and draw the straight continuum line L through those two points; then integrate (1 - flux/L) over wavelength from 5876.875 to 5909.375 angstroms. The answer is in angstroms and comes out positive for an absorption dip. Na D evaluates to 3.3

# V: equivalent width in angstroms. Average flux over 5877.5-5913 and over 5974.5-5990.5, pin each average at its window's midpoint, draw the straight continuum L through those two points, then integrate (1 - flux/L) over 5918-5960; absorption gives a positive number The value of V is -2.8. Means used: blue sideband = 15.7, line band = 17.4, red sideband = 16.9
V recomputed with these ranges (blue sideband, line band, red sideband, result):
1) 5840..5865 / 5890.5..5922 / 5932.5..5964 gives 2.1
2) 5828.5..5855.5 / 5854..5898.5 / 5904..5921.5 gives 3.5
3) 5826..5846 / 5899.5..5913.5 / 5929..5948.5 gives 0.5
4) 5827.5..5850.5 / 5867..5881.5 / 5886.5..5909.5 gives -0.8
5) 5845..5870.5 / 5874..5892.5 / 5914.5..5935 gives 1.9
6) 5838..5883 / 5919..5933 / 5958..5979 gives -0.5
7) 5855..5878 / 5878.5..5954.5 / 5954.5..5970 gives 3.2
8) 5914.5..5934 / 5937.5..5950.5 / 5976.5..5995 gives 0.7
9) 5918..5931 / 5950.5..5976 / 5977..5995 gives 0.3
